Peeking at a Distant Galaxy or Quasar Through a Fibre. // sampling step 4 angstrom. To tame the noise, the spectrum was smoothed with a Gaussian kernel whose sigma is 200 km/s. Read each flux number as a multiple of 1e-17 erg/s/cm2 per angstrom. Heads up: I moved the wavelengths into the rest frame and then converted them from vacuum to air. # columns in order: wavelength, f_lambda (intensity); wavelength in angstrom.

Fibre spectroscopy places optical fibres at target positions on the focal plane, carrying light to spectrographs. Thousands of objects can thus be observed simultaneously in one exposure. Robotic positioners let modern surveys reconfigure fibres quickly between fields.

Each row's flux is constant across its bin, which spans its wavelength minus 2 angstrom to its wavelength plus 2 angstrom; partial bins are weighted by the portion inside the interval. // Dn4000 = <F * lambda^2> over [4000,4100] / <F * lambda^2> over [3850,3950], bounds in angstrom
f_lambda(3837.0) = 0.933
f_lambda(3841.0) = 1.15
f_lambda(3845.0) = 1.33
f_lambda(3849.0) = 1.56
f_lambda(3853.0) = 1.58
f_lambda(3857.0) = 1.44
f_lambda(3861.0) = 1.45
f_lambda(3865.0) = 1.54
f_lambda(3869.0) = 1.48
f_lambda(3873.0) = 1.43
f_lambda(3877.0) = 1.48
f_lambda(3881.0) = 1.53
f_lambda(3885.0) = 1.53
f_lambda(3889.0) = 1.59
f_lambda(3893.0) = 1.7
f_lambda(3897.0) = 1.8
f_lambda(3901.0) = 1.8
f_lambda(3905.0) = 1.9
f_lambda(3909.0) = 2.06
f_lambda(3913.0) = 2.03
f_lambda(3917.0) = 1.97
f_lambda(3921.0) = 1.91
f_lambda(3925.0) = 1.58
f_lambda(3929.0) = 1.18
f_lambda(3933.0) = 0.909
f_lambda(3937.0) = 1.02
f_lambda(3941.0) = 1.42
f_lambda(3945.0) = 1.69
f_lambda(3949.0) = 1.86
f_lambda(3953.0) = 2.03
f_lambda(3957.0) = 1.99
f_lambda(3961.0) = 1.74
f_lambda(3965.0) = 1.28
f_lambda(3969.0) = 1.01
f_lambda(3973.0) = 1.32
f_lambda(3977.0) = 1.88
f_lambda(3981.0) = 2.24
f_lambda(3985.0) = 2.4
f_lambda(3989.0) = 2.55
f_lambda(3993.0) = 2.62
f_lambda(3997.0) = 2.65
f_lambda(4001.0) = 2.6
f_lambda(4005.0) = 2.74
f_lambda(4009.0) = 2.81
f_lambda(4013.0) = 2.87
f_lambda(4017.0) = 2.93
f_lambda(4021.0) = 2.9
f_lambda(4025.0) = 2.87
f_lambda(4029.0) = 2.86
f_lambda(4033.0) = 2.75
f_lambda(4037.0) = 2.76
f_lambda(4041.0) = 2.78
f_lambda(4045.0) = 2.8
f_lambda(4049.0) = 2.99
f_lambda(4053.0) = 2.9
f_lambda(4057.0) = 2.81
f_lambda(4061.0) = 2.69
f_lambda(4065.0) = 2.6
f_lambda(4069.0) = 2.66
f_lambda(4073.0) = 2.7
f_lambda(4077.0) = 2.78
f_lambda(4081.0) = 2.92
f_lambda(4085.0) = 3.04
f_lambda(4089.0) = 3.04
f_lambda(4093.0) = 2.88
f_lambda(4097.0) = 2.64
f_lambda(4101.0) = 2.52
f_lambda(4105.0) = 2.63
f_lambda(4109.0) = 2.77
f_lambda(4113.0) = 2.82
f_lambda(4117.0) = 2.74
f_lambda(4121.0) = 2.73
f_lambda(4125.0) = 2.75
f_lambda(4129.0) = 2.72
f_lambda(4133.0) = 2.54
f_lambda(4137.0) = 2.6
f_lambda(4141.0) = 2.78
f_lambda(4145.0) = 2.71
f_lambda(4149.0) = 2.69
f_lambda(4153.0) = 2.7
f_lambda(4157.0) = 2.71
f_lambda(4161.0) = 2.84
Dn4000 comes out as 1.90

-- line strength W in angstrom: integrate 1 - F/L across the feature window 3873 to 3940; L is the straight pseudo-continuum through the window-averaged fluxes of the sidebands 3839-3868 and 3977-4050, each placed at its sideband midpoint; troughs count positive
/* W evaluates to 8.1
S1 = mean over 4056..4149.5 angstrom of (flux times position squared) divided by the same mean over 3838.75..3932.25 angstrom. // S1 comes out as 1.91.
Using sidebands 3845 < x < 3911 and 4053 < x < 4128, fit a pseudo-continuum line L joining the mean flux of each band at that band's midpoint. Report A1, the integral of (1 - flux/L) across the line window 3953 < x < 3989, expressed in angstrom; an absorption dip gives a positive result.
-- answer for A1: 5.5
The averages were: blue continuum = 1.61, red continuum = 2.77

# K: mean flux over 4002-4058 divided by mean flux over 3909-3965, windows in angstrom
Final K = 1.7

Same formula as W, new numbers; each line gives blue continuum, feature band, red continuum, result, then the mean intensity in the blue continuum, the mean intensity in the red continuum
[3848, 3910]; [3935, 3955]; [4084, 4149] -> 3.4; 1.61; 2.74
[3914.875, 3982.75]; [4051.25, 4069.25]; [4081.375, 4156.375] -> -3.0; 1.59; 2.74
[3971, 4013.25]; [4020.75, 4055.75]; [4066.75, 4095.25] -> -2.7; 2.41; 2.86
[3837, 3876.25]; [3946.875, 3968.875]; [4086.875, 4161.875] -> 2.2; 1.42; 2.73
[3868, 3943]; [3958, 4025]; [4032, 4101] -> -0.9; 1.6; 2.8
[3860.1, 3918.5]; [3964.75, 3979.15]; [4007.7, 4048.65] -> 6.0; 1.69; 2.84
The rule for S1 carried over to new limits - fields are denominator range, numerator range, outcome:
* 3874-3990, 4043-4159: 1.77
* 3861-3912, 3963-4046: 1.58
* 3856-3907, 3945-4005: 1.33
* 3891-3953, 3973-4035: 1.63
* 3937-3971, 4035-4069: 1.84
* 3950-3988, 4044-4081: 1.63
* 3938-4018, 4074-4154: 1.39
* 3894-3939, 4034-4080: 1.80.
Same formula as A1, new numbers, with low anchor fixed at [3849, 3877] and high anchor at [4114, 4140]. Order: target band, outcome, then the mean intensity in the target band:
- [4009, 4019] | -3.25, 2.88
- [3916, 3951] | 6.14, 1.49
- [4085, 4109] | -2.05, 2.77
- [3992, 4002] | -2.51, 2.63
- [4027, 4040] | -3.01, 2.79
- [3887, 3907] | -1.35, 1.76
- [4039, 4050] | -2.51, 2.84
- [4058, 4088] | -4.11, 2.78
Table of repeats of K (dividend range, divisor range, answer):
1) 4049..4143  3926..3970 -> 1.86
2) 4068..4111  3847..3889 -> 1.85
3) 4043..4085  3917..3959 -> 1.77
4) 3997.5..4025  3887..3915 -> 1.52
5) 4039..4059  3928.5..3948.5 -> 2.21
